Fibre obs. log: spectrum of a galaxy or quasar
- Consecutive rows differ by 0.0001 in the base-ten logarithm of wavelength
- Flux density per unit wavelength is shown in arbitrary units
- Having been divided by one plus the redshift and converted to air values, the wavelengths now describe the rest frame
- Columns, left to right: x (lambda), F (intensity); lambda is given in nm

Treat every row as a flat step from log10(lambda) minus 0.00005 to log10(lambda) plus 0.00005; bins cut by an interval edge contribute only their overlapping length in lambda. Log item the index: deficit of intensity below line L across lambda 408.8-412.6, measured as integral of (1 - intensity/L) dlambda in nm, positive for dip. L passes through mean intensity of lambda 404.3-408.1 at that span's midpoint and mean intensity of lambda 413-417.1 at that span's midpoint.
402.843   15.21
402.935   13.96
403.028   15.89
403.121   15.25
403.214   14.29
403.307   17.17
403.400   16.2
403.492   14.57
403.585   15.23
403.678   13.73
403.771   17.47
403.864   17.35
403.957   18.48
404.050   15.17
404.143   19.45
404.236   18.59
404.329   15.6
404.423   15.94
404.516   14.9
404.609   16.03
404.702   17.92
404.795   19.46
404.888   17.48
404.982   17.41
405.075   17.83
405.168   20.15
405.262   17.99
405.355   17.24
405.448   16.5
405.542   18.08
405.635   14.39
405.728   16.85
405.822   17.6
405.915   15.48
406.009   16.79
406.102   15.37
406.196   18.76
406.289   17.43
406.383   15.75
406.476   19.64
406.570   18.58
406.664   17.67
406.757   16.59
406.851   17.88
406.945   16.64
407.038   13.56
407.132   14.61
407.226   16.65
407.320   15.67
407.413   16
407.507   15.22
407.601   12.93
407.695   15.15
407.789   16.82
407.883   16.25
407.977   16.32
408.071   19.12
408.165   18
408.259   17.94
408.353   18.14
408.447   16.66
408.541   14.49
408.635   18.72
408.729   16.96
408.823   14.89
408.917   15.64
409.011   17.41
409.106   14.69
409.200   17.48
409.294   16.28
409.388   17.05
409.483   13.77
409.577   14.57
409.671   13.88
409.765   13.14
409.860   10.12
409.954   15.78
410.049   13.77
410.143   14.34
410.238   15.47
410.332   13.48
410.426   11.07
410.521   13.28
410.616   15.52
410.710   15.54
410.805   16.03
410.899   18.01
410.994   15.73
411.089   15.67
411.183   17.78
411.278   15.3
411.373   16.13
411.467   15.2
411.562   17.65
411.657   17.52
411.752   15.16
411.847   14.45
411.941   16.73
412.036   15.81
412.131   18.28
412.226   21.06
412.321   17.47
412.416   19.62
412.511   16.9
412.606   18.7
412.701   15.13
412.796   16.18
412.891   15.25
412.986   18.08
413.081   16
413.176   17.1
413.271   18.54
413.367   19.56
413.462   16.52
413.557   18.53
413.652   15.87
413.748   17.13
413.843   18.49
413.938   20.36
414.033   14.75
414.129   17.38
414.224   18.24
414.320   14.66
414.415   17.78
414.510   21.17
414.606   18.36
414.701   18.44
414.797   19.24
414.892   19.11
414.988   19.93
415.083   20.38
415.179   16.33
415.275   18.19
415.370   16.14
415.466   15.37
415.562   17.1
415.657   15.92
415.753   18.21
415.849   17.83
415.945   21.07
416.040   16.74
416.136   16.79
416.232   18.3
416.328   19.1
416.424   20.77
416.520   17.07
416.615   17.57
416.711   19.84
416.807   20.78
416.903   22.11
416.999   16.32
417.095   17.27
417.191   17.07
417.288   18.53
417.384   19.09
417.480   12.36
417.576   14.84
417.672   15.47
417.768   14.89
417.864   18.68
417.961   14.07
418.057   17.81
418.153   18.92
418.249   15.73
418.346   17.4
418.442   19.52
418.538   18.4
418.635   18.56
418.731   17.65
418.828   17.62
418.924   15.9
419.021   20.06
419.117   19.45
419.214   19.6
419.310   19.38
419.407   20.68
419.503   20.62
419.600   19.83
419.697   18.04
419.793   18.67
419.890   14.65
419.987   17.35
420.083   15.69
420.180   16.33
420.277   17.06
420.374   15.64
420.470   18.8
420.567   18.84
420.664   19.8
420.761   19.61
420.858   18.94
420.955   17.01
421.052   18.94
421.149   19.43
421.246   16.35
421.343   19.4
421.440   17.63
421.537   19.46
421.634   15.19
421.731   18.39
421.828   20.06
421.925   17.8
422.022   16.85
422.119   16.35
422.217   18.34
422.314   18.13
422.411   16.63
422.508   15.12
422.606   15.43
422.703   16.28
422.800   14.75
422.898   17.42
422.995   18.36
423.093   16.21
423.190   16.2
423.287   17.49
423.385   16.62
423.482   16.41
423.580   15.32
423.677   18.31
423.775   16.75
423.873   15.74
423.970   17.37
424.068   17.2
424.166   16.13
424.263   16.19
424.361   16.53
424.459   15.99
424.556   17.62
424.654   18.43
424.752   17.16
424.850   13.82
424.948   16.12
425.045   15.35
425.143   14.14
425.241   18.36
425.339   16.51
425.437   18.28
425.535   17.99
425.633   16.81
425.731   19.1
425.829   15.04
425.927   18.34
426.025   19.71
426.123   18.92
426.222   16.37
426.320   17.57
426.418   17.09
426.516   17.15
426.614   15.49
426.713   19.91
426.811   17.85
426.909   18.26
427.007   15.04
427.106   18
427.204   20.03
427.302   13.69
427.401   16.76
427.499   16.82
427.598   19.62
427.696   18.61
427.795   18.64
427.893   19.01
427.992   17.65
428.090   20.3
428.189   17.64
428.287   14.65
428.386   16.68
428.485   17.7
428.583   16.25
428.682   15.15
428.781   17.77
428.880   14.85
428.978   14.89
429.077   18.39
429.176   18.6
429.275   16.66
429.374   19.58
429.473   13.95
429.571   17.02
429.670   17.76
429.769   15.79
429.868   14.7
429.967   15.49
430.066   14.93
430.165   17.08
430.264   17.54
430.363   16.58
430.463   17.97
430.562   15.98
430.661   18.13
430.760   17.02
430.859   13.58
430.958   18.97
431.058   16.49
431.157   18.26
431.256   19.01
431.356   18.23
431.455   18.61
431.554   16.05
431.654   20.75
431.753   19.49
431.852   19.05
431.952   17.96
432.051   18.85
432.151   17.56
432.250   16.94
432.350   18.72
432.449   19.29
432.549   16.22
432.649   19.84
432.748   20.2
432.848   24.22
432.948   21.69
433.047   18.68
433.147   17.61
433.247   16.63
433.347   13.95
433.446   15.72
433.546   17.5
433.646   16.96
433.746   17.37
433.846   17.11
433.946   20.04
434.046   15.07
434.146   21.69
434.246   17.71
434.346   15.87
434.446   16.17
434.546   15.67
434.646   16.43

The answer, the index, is 0.37 nm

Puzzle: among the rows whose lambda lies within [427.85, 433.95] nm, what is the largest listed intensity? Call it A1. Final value 24.22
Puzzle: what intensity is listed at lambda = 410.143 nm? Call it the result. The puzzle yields 14.34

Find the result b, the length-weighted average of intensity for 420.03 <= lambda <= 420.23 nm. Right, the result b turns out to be 16.1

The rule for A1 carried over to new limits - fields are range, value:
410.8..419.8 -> 22.11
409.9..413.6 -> 21.06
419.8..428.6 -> 20.3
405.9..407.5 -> 19.64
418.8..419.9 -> 20.68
